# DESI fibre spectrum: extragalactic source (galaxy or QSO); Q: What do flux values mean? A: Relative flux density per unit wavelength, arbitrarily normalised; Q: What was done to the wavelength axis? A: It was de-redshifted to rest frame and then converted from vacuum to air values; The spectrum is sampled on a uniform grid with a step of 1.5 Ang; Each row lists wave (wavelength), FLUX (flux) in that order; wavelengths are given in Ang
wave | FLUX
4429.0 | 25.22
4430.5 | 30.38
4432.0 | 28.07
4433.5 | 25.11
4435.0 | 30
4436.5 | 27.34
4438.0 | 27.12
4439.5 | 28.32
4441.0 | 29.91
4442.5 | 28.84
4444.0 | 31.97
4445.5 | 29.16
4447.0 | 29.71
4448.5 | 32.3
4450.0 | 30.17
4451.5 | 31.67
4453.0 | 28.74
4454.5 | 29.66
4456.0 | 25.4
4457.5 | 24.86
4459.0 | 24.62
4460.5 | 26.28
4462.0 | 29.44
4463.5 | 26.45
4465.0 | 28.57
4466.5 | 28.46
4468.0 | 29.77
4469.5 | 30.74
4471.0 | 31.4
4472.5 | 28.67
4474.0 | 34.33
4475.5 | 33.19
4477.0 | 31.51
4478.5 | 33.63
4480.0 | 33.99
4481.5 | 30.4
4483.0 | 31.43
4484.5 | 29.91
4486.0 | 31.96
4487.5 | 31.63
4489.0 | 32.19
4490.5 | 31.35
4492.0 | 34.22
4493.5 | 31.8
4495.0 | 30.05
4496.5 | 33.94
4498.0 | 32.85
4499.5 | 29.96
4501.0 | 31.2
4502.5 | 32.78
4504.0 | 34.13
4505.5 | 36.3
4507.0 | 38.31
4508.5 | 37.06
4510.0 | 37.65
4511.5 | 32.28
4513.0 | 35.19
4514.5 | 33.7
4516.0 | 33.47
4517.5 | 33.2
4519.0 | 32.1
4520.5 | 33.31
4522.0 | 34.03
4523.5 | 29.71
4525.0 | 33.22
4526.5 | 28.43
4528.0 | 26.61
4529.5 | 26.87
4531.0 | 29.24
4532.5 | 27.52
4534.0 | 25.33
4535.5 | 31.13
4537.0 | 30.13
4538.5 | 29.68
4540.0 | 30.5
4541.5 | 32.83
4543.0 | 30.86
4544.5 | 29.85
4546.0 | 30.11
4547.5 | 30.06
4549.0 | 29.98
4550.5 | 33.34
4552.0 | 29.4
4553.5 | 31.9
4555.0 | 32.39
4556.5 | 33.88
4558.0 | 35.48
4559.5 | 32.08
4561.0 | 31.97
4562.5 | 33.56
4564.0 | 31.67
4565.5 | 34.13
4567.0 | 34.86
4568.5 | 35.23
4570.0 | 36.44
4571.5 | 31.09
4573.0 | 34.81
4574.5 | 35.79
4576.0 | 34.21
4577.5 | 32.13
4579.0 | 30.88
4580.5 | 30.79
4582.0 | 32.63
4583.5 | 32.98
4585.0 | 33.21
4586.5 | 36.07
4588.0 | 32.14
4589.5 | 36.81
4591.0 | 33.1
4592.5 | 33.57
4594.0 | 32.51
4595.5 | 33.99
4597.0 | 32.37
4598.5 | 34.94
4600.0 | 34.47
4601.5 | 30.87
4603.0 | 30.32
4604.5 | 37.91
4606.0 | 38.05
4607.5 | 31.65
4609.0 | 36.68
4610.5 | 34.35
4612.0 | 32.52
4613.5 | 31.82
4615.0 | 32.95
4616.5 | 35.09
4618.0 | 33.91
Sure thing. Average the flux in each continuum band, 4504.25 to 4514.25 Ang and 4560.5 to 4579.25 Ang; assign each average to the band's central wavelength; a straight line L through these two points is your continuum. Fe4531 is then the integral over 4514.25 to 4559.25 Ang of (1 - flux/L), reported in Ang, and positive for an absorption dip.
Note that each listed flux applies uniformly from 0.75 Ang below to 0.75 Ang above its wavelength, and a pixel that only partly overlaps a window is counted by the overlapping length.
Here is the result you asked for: 5.12 Ang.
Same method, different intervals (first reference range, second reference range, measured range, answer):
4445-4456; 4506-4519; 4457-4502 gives 2.3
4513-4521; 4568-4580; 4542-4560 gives 1.0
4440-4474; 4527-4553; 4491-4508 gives -2.3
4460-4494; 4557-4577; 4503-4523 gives -1.5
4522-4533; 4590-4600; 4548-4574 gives -1.4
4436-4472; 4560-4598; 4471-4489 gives -1.3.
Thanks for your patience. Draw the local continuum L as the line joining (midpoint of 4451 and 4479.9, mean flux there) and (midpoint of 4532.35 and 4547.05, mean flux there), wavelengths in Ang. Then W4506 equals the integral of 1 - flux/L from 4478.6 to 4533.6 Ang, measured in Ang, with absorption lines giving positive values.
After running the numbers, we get -4.8 Ang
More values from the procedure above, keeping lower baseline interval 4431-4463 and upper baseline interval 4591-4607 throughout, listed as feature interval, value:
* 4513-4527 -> -0.7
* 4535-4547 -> 0.4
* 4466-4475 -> -0.4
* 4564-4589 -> -0.4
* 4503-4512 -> -1.6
